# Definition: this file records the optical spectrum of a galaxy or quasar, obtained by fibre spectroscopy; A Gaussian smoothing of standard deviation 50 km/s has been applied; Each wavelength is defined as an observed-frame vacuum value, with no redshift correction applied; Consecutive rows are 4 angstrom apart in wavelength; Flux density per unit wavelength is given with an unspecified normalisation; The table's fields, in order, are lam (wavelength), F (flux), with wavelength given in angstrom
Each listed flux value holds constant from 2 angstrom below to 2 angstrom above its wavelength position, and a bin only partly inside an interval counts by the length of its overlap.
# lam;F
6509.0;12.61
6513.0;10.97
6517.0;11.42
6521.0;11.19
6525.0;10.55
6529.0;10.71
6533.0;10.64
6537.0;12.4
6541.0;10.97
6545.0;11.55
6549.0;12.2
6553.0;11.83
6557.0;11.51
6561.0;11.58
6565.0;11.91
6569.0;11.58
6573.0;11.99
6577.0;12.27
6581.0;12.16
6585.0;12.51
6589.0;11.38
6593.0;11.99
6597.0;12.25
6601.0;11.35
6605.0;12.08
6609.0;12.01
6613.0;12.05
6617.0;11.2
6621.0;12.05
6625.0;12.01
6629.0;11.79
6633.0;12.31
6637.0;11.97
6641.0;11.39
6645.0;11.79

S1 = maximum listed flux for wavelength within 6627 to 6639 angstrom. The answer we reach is 12.31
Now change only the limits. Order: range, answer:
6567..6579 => 12.27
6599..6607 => 12.08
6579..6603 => 12.51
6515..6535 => 11.42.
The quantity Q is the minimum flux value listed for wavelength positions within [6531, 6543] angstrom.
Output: 10.64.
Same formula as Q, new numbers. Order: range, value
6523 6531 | 10.55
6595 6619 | 11.2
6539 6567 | 10.97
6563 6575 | 11.58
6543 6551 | 11.55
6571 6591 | 11.38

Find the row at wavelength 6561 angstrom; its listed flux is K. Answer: 11.58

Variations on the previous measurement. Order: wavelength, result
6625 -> 12.01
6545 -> 11.55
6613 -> 12.05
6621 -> 12.05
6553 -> 11.83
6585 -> 12.51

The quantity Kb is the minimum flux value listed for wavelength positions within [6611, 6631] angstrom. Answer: 11.2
